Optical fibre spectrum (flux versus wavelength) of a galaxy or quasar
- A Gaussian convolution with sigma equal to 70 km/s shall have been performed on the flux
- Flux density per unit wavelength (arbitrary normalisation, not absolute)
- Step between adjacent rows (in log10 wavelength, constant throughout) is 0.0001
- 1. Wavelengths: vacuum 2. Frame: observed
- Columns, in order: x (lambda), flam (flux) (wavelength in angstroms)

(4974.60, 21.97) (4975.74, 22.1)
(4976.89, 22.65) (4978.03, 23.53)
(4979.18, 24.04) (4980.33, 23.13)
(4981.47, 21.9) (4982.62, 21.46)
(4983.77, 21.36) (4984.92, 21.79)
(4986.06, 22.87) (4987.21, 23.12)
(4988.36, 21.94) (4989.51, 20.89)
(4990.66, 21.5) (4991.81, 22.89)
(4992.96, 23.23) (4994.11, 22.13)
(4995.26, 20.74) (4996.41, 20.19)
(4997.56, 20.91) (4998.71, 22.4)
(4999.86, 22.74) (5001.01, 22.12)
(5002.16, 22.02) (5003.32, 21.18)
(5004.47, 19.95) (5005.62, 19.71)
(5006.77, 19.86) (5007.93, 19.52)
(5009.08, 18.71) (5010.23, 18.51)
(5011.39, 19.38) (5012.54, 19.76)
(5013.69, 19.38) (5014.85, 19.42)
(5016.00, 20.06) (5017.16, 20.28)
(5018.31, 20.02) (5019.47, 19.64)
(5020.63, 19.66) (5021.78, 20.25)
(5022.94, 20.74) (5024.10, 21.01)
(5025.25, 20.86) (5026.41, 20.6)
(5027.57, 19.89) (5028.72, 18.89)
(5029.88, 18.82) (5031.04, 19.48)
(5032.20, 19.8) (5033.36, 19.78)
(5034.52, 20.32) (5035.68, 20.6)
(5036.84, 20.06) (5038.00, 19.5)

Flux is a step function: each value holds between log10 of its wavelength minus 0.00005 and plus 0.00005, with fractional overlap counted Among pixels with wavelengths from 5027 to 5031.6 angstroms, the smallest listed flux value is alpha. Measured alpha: 18.82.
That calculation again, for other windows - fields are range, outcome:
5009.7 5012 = 18.51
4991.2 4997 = 20.19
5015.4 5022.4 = 19.64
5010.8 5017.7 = 19.38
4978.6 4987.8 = 21.36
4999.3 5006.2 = 19.71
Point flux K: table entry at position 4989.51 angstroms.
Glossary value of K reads 20.89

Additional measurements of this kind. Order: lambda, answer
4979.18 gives 24.04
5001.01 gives 22.12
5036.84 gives 20.06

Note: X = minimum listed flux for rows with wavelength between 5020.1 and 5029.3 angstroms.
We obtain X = 18.89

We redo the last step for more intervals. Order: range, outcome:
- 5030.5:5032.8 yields 19.48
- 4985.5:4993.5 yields 20.89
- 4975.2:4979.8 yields 22.1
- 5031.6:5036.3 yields 19.78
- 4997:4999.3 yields 20.91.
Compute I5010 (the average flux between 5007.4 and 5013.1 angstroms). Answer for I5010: 19.2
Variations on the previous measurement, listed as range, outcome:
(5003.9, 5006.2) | 19.9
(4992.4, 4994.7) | 22.7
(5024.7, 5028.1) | 20.4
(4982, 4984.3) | 21.4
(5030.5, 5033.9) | 19.7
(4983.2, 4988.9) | 22.2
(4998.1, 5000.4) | 22.6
